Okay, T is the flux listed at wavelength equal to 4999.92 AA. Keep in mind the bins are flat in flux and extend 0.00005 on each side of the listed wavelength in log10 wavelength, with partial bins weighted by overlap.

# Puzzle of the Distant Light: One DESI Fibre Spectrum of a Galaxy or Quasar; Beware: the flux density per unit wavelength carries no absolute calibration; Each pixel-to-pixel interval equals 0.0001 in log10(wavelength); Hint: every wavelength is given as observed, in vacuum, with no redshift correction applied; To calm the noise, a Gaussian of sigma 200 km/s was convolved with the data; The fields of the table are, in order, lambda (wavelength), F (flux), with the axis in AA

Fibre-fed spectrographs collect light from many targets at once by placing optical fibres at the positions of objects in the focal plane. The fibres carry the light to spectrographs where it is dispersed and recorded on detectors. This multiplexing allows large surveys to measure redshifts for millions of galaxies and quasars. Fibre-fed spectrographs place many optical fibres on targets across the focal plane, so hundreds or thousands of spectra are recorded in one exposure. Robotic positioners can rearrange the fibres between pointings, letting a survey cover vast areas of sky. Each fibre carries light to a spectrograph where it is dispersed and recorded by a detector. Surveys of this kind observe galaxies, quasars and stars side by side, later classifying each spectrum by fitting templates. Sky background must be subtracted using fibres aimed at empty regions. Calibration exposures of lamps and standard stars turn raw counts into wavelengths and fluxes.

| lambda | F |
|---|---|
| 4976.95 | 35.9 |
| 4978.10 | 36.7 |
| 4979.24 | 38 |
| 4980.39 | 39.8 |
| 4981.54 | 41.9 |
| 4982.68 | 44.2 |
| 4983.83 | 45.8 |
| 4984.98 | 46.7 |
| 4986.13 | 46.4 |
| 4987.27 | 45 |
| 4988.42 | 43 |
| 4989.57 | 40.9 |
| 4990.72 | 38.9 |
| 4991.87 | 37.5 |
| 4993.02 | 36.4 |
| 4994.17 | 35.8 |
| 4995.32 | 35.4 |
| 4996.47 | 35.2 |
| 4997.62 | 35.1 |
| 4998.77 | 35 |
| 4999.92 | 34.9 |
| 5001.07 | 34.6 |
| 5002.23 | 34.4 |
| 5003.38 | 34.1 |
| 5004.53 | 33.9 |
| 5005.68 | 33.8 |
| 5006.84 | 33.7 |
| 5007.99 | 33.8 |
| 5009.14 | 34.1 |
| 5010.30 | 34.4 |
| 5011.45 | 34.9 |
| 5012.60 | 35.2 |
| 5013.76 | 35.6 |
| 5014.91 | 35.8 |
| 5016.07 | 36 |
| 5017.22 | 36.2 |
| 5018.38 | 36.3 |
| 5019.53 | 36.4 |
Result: 34.9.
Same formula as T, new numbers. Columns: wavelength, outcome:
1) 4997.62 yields 35.1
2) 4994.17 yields 35.8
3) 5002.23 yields 34.4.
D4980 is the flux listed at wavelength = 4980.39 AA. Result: 39.8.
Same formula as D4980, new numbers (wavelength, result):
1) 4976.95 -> 35.9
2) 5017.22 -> 36.2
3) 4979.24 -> 38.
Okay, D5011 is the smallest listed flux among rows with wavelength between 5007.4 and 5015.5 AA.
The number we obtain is 33.8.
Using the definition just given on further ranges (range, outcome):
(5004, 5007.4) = 33.7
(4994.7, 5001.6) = 34.6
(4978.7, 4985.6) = 38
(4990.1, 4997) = 35.2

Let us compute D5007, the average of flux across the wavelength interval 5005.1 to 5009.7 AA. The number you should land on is 33.9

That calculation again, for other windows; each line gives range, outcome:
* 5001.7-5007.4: 34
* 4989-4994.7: 37.9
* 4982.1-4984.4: 45.1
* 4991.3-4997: 36.1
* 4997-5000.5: 35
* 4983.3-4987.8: 46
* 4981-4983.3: 43.2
